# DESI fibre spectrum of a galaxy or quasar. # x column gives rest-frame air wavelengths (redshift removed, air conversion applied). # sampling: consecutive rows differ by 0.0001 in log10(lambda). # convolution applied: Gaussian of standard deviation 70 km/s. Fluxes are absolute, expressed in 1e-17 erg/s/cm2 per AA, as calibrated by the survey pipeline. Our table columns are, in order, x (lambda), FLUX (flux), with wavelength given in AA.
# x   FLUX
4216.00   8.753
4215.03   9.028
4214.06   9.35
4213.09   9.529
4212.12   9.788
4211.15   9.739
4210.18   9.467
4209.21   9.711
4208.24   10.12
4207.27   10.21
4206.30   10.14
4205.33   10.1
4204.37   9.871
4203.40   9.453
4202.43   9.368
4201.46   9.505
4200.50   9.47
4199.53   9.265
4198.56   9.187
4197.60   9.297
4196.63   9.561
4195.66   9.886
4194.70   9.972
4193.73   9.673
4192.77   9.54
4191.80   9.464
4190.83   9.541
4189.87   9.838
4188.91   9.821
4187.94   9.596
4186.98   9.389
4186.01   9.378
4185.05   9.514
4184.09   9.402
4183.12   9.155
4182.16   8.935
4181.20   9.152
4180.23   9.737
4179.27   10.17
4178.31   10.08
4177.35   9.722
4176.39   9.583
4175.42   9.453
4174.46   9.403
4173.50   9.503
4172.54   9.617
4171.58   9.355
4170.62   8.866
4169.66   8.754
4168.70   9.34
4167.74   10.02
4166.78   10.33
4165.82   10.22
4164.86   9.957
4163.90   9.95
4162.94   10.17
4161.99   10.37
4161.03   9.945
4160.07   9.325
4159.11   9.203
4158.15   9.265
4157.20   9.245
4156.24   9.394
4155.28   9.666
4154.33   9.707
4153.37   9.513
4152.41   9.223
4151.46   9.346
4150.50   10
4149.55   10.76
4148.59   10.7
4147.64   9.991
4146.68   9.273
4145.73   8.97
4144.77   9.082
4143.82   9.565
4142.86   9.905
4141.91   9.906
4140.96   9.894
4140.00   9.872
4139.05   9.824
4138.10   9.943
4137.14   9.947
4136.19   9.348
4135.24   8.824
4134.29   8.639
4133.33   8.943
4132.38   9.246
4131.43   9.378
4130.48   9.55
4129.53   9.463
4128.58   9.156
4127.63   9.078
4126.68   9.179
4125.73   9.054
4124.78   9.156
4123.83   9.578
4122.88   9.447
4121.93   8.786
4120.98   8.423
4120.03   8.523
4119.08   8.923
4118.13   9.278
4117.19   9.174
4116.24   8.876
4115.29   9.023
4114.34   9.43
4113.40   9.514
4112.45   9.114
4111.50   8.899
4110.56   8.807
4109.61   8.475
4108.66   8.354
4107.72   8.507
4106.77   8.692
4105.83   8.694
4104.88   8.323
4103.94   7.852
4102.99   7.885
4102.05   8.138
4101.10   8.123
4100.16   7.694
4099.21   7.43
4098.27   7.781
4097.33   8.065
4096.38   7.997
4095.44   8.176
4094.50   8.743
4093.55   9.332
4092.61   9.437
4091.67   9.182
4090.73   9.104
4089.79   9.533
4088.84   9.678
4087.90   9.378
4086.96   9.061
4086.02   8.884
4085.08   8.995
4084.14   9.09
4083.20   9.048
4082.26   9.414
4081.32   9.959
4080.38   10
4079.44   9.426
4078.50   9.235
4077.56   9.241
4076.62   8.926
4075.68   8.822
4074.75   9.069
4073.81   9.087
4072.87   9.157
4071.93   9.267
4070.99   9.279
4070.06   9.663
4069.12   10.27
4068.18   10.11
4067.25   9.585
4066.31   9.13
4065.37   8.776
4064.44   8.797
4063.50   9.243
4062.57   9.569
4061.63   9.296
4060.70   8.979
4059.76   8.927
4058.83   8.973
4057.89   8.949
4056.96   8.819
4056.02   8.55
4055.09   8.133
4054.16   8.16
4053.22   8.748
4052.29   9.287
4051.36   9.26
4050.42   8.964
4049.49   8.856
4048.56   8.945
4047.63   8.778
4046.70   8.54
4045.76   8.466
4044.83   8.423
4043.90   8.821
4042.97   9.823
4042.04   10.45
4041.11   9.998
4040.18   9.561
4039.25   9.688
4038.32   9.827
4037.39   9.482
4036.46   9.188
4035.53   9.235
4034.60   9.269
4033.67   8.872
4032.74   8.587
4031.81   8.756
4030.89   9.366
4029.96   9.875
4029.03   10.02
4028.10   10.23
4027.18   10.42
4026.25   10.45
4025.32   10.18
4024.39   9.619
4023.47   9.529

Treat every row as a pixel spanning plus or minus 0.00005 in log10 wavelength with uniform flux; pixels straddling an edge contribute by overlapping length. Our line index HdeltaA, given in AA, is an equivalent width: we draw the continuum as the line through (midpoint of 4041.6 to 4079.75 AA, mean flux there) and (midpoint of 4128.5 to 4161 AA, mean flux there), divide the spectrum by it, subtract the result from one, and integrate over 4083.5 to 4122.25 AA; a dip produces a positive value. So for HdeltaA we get 2.49 AA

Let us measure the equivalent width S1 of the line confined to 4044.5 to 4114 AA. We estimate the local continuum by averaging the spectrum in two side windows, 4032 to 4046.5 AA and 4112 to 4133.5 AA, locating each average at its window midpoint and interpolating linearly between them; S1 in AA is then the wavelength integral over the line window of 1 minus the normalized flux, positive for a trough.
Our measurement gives 2.3 AA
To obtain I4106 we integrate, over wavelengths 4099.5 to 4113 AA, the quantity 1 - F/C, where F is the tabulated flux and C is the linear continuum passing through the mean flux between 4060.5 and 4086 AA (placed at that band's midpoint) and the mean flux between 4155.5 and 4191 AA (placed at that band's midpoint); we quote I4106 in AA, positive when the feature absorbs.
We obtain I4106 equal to 1.5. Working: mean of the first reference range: 9.31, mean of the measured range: 8.39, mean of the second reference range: 9.59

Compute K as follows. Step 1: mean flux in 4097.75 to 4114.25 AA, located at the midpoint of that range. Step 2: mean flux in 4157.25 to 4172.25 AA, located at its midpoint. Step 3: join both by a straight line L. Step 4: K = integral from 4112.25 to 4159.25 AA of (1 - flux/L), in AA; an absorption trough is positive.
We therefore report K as -1.8 AA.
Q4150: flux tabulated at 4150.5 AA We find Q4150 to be 10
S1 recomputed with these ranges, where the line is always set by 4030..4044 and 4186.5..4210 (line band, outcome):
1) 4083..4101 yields 1.4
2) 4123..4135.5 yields 0.5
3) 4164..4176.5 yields 0.1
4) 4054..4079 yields 0.9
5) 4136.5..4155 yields -0.3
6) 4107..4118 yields 0.7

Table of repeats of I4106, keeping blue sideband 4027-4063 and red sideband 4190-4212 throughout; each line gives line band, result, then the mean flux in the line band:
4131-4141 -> 0.0 AA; 9.42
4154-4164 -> -0.1 AA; 9.65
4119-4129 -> 0.4 AA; 9.03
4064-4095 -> 0.0 AA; 9.29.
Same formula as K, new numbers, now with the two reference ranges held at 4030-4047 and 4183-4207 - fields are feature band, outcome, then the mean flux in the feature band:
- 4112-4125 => 0.5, 9.09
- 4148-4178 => -0.5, 9.68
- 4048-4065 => 0.7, 8.92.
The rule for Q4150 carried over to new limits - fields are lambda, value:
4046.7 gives 8.54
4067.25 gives 9.585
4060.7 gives 8.979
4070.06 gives 9.663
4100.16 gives 7.694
